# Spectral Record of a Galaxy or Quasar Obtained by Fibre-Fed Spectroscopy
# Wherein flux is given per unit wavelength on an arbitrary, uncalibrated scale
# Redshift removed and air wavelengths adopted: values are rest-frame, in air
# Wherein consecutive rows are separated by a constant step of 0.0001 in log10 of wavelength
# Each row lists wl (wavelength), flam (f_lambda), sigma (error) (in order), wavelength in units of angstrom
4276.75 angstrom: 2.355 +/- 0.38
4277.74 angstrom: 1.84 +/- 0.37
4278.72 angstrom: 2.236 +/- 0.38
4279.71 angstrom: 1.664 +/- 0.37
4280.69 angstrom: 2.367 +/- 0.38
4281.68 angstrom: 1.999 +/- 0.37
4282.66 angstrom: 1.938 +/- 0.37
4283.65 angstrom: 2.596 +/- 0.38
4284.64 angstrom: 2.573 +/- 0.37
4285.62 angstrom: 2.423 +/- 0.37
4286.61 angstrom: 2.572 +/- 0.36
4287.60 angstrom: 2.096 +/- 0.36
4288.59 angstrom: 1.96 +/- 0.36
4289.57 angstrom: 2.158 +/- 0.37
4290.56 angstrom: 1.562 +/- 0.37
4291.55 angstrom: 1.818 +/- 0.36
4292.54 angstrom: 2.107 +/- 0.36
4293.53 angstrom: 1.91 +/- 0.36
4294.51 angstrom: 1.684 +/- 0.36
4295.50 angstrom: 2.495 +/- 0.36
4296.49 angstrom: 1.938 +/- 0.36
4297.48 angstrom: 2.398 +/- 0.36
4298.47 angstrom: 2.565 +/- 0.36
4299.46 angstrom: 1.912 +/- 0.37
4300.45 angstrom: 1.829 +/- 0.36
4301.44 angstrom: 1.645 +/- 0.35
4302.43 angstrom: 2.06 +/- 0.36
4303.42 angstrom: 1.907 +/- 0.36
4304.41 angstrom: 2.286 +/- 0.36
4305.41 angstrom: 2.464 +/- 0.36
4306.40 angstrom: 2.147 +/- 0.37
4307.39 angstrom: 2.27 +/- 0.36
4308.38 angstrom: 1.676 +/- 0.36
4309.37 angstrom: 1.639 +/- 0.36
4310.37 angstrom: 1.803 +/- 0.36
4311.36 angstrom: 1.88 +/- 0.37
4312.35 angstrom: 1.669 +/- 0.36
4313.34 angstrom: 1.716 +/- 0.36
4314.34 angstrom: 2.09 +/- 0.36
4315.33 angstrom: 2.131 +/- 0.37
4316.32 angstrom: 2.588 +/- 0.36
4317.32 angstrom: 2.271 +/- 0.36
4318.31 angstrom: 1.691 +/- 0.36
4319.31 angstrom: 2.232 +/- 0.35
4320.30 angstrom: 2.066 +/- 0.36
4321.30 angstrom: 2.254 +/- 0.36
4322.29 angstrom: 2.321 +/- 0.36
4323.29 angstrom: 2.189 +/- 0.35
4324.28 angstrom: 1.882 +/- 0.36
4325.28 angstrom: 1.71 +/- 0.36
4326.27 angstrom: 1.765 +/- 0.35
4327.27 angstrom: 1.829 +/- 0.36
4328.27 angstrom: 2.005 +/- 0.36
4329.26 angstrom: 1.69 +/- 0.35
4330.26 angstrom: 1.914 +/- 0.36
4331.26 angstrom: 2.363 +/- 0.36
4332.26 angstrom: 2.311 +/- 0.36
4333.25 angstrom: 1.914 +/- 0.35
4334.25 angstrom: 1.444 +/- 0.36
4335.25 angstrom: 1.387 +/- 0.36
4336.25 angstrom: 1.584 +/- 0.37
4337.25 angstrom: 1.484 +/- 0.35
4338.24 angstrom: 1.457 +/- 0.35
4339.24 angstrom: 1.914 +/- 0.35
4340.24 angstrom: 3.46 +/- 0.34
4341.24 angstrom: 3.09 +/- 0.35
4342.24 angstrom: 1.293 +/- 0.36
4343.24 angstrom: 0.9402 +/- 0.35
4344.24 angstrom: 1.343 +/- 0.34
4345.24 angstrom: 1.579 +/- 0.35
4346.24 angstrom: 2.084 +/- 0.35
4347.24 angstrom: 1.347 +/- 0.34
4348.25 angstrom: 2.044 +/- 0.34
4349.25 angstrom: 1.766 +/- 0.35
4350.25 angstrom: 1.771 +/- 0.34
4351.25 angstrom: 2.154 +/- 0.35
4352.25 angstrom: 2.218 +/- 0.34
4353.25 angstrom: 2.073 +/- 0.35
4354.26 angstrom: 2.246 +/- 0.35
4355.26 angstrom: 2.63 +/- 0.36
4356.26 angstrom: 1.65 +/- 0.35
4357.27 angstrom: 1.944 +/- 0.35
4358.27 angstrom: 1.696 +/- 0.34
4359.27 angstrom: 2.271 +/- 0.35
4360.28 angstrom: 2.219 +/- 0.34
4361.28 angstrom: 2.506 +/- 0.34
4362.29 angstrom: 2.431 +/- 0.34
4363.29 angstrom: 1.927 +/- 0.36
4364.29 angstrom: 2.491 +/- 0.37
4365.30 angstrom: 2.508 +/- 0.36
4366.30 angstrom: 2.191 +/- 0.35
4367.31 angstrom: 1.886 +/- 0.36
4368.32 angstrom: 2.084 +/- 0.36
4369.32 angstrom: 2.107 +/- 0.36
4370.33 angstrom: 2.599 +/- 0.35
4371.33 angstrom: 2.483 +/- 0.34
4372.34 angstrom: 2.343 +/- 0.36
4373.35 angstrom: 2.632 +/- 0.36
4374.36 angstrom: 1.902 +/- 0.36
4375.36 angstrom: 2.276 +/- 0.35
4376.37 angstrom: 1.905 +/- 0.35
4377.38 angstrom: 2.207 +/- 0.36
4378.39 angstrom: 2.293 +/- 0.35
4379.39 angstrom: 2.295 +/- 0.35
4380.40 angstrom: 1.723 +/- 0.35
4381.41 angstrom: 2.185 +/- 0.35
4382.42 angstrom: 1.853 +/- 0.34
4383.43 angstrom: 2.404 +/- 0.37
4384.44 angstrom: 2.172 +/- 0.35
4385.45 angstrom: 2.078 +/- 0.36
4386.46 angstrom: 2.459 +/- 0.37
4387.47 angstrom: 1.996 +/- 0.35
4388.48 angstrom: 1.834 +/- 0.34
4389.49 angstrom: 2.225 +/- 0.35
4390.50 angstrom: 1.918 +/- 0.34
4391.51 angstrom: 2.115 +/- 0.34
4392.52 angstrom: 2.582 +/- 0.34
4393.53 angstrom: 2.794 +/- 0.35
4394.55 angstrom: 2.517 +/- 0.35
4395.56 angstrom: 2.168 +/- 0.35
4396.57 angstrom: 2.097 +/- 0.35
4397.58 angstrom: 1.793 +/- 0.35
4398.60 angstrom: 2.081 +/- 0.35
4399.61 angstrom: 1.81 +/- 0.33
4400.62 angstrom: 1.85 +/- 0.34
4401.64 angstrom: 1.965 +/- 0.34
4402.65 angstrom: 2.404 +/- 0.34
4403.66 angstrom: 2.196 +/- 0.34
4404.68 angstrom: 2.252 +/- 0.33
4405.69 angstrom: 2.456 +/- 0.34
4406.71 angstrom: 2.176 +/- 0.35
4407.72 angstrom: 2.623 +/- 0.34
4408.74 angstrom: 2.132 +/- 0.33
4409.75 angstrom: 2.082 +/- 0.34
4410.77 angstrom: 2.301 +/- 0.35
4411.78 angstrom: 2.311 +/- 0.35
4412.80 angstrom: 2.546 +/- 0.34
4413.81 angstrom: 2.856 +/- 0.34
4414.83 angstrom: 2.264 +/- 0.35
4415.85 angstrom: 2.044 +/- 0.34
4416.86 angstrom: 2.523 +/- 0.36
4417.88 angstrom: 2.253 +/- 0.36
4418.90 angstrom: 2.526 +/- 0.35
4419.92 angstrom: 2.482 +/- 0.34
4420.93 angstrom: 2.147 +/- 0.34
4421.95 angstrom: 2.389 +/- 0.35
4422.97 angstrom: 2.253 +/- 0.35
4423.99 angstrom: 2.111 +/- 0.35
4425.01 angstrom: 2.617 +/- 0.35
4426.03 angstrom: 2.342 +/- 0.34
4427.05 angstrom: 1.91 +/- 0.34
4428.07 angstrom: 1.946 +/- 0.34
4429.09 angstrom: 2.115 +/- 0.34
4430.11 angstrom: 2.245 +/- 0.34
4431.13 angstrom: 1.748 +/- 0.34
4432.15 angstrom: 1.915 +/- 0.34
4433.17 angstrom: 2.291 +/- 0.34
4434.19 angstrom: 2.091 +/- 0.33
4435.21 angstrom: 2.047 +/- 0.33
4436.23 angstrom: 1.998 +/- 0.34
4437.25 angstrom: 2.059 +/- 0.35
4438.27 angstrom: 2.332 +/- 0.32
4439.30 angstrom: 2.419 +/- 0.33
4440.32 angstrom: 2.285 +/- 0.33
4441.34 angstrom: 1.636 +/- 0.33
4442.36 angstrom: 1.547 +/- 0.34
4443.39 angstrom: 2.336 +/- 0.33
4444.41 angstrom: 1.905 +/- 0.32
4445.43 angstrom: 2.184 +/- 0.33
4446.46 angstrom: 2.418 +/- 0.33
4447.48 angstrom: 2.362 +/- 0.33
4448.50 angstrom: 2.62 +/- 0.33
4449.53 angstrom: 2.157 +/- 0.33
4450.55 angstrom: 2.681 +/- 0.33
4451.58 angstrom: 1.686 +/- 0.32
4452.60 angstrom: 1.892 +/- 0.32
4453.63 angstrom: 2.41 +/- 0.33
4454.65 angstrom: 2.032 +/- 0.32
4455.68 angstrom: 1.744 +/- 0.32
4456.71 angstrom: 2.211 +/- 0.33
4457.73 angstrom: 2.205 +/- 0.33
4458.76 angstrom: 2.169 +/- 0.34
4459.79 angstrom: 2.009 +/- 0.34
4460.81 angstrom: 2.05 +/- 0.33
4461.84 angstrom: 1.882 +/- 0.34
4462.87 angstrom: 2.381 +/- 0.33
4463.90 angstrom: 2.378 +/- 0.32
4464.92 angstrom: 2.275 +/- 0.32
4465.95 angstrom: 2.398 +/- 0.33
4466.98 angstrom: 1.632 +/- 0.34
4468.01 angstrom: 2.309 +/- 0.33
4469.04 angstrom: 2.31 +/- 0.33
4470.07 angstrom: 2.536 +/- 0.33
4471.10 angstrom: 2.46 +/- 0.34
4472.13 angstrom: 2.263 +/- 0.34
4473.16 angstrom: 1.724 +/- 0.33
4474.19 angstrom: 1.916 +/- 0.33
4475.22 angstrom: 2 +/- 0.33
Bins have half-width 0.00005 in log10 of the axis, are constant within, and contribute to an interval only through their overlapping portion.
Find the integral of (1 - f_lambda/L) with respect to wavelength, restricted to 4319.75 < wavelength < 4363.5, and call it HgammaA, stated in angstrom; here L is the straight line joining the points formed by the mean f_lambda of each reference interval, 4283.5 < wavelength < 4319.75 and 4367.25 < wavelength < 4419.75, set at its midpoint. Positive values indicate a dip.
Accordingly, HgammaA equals 3.7 angstrom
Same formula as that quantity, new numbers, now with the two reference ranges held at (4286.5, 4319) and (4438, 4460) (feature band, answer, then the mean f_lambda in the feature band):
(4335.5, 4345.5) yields 1.2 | 1.81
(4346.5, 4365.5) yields -0.2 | 2.09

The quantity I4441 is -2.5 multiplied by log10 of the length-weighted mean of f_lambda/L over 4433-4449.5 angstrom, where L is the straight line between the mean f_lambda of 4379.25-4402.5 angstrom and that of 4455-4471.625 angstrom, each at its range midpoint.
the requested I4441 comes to 0.005 mag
